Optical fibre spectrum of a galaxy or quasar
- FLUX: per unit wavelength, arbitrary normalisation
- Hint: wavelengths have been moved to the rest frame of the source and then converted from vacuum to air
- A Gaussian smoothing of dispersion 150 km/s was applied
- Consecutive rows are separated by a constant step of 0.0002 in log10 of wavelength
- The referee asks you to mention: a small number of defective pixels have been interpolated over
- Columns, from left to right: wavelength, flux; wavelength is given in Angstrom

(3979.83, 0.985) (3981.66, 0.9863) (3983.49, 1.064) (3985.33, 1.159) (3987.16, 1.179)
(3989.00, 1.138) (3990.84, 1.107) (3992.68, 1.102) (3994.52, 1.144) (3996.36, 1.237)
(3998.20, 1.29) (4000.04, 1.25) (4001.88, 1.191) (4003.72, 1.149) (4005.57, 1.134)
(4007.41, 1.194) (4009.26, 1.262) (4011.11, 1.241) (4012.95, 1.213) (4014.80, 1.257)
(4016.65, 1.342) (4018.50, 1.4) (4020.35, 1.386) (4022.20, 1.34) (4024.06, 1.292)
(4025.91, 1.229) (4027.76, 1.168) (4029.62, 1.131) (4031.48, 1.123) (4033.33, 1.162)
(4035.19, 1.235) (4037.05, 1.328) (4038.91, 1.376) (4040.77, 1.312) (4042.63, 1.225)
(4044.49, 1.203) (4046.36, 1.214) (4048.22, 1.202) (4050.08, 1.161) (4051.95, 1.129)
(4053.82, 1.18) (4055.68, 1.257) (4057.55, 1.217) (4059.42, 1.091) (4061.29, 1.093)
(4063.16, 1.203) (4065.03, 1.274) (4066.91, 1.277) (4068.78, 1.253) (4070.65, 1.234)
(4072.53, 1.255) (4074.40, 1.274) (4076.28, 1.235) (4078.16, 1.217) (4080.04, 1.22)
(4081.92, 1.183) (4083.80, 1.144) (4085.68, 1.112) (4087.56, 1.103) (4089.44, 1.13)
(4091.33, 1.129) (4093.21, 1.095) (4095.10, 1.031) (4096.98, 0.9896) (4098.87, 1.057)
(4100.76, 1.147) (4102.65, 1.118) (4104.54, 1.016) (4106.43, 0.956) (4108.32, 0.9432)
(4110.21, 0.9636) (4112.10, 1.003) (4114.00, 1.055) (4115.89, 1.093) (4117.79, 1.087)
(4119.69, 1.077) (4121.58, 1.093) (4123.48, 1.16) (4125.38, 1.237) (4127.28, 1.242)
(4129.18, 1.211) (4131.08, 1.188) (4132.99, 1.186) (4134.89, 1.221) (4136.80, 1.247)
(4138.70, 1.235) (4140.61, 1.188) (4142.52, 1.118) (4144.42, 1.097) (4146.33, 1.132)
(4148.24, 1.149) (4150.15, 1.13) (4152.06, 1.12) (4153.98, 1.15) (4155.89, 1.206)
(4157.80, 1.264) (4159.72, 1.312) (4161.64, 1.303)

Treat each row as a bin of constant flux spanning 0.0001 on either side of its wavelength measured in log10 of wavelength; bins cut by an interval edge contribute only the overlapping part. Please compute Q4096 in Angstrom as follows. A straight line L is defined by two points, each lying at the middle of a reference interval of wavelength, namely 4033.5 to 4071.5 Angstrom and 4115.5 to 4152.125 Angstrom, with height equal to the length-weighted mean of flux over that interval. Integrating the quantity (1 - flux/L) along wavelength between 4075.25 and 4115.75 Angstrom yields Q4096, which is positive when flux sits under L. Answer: 3.5 Angstrom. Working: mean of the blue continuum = 1.22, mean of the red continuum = 1.16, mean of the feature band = 1.09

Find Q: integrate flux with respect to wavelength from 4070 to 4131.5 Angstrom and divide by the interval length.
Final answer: 1.12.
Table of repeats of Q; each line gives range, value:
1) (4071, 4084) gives 1.22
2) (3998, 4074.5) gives 1.23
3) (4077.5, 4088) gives 1.16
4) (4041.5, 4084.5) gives 1.21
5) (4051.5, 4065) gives 1.18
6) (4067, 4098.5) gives 1.16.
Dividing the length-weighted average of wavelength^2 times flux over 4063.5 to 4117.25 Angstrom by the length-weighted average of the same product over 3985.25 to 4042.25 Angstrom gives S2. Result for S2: 0.95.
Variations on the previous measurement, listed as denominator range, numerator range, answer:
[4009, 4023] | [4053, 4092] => 0.94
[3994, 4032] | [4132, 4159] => 1.01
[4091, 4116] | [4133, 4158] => 1.15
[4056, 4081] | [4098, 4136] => 0.93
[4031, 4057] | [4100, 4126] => 0.90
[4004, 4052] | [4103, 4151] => 0.95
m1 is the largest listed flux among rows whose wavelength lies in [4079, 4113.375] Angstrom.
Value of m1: 1.22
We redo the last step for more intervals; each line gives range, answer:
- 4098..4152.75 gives 1.247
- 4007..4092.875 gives 1.4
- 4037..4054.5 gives 1.376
